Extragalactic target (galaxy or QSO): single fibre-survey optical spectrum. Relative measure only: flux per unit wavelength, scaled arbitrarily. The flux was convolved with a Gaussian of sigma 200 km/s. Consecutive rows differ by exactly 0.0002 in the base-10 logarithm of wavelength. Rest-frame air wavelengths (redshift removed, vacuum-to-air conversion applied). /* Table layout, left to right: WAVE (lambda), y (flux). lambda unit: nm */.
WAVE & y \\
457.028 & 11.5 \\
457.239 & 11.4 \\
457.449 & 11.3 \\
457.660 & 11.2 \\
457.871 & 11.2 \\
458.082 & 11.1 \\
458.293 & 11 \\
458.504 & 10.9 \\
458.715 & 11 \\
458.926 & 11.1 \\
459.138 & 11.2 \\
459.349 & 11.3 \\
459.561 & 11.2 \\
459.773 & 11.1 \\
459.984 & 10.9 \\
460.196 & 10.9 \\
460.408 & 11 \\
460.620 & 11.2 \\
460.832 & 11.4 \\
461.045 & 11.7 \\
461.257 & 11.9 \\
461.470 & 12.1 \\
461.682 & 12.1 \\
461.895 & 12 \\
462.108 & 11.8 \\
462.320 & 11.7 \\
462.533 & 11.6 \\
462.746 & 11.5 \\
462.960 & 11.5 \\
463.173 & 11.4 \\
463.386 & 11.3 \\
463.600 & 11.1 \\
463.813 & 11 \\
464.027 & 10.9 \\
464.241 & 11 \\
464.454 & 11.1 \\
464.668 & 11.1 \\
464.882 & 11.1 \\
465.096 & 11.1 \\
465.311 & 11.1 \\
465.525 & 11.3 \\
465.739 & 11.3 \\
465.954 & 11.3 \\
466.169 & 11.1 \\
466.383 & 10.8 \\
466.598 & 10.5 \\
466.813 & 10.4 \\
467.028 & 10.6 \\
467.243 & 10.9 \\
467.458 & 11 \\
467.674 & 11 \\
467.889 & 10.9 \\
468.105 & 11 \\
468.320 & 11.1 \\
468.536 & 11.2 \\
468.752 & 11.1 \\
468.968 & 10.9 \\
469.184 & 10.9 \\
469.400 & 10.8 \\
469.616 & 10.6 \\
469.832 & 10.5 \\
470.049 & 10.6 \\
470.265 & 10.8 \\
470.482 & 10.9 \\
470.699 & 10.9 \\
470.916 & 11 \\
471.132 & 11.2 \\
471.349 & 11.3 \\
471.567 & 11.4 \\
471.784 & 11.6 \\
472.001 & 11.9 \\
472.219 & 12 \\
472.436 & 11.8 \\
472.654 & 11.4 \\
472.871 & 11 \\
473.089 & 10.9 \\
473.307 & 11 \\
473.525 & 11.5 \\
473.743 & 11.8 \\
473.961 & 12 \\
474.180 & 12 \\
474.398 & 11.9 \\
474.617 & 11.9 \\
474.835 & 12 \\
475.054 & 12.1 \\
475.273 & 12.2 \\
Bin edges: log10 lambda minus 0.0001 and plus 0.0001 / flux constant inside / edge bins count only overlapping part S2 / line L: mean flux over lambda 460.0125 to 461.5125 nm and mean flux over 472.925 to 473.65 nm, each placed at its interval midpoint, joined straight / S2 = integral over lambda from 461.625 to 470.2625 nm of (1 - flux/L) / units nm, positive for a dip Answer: 0.15 nm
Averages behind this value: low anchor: 11.4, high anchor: 11.1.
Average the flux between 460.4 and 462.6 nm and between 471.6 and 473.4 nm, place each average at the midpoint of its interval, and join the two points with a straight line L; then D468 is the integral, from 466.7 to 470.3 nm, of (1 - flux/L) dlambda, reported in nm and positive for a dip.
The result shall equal 0.22 nm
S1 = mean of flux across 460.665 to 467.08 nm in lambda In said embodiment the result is 11.3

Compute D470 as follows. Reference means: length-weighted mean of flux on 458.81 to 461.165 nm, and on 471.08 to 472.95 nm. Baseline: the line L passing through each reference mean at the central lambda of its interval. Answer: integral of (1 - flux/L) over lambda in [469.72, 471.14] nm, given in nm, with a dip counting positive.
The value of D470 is 0.08 nm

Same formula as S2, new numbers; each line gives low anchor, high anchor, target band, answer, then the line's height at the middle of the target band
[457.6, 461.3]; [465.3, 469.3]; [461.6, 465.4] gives -0.098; 11.1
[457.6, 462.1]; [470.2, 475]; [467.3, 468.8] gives 0.051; 11.4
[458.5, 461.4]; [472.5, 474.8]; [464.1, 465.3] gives 0.028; 11.3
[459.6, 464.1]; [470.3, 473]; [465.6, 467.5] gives 0.085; 11.4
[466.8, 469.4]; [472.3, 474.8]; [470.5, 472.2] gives -0.003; 11.3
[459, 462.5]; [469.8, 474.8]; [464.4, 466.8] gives 0.081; 11.4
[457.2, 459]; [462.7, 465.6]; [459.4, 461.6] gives -0.040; 11.1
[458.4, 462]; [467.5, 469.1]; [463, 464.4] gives 0.009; 11.2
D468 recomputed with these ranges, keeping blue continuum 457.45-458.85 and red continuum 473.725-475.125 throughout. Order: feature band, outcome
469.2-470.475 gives 0.11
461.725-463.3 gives -0.05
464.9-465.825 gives 0.02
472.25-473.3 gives 0.05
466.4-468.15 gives 0.12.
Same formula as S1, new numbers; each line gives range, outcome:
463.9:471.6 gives 11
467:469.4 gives 11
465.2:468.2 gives 10.9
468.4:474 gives 11.2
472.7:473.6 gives 11.1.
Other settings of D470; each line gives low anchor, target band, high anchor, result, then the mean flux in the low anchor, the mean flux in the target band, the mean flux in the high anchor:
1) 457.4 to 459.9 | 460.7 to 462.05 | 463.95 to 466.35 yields -0.088 nm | 11.1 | 11.8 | 11.1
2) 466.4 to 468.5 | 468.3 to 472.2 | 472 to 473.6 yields 0.026 nm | 10.8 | 11.1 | 11.4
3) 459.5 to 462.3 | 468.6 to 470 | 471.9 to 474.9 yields 0.096 nm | 11.5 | 10.8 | 11.6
